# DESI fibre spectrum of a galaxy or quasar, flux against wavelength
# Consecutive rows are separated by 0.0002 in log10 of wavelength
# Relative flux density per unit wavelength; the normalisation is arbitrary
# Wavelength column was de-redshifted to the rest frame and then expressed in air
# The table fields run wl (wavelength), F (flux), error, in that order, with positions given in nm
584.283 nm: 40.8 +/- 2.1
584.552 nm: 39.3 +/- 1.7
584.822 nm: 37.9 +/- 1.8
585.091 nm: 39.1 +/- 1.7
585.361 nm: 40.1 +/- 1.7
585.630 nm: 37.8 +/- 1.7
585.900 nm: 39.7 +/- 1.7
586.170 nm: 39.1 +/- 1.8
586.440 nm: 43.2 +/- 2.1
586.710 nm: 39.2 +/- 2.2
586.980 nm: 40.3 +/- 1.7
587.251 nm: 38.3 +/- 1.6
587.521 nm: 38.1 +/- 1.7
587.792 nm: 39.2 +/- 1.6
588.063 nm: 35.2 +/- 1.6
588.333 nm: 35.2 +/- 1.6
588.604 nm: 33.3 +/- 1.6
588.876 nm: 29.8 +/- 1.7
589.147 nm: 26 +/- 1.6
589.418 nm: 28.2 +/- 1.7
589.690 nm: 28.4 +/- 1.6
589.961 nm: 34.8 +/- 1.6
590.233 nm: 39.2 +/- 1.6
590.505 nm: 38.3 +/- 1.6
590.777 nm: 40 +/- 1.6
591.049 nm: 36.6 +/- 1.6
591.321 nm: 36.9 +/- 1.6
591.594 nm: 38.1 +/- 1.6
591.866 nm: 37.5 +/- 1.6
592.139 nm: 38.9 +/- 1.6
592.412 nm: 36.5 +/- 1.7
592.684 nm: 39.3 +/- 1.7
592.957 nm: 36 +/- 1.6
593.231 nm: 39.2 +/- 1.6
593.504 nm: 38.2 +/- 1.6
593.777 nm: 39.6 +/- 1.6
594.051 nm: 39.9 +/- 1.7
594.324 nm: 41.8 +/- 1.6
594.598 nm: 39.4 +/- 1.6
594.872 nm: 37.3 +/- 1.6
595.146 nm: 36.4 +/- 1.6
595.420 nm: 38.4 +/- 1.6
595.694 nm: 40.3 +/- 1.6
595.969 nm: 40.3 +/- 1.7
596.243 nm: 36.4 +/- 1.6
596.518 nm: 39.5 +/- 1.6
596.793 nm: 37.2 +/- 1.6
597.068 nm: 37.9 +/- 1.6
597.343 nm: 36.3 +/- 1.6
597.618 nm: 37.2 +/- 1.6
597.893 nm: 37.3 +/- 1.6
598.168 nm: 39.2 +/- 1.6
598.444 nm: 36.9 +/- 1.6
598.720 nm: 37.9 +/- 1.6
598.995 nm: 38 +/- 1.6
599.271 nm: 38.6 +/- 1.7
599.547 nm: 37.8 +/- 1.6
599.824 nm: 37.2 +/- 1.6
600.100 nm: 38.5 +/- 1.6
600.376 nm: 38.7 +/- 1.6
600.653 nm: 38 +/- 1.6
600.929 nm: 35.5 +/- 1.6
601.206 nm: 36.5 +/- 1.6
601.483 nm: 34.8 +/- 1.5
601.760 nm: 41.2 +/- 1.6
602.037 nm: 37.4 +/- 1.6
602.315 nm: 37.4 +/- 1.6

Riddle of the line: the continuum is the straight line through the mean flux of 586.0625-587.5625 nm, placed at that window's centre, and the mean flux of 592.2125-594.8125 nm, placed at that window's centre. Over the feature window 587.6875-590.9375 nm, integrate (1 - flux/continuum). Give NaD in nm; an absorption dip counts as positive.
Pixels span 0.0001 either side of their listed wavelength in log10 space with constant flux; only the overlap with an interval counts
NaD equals 0.454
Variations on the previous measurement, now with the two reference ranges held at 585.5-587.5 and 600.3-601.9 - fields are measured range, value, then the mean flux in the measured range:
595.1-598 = 0.008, 38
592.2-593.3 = 0.026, 37.7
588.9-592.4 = 0.344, 35.1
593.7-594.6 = -0.044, 40.3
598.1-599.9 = -0.010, 37.9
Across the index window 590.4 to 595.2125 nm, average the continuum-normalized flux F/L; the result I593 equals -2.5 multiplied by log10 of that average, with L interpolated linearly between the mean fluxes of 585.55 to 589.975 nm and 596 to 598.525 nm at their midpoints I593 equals -0.05 mag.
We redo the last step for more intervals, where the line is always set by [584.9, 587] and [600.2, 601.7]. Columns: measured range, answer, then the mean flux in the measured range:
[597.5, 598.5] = -0.006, 37.7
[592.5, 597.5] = -0.012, 38.5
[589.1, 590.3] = 0.241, 31.3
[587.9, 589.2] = 0.208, 32.4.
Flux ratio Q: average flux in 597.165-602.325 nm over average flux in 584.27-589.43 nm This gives 1.01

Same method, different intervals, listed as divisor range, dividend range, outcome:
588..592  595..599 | 1.10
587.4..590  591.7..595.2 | 1.18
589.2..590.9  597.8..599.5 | 1.11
